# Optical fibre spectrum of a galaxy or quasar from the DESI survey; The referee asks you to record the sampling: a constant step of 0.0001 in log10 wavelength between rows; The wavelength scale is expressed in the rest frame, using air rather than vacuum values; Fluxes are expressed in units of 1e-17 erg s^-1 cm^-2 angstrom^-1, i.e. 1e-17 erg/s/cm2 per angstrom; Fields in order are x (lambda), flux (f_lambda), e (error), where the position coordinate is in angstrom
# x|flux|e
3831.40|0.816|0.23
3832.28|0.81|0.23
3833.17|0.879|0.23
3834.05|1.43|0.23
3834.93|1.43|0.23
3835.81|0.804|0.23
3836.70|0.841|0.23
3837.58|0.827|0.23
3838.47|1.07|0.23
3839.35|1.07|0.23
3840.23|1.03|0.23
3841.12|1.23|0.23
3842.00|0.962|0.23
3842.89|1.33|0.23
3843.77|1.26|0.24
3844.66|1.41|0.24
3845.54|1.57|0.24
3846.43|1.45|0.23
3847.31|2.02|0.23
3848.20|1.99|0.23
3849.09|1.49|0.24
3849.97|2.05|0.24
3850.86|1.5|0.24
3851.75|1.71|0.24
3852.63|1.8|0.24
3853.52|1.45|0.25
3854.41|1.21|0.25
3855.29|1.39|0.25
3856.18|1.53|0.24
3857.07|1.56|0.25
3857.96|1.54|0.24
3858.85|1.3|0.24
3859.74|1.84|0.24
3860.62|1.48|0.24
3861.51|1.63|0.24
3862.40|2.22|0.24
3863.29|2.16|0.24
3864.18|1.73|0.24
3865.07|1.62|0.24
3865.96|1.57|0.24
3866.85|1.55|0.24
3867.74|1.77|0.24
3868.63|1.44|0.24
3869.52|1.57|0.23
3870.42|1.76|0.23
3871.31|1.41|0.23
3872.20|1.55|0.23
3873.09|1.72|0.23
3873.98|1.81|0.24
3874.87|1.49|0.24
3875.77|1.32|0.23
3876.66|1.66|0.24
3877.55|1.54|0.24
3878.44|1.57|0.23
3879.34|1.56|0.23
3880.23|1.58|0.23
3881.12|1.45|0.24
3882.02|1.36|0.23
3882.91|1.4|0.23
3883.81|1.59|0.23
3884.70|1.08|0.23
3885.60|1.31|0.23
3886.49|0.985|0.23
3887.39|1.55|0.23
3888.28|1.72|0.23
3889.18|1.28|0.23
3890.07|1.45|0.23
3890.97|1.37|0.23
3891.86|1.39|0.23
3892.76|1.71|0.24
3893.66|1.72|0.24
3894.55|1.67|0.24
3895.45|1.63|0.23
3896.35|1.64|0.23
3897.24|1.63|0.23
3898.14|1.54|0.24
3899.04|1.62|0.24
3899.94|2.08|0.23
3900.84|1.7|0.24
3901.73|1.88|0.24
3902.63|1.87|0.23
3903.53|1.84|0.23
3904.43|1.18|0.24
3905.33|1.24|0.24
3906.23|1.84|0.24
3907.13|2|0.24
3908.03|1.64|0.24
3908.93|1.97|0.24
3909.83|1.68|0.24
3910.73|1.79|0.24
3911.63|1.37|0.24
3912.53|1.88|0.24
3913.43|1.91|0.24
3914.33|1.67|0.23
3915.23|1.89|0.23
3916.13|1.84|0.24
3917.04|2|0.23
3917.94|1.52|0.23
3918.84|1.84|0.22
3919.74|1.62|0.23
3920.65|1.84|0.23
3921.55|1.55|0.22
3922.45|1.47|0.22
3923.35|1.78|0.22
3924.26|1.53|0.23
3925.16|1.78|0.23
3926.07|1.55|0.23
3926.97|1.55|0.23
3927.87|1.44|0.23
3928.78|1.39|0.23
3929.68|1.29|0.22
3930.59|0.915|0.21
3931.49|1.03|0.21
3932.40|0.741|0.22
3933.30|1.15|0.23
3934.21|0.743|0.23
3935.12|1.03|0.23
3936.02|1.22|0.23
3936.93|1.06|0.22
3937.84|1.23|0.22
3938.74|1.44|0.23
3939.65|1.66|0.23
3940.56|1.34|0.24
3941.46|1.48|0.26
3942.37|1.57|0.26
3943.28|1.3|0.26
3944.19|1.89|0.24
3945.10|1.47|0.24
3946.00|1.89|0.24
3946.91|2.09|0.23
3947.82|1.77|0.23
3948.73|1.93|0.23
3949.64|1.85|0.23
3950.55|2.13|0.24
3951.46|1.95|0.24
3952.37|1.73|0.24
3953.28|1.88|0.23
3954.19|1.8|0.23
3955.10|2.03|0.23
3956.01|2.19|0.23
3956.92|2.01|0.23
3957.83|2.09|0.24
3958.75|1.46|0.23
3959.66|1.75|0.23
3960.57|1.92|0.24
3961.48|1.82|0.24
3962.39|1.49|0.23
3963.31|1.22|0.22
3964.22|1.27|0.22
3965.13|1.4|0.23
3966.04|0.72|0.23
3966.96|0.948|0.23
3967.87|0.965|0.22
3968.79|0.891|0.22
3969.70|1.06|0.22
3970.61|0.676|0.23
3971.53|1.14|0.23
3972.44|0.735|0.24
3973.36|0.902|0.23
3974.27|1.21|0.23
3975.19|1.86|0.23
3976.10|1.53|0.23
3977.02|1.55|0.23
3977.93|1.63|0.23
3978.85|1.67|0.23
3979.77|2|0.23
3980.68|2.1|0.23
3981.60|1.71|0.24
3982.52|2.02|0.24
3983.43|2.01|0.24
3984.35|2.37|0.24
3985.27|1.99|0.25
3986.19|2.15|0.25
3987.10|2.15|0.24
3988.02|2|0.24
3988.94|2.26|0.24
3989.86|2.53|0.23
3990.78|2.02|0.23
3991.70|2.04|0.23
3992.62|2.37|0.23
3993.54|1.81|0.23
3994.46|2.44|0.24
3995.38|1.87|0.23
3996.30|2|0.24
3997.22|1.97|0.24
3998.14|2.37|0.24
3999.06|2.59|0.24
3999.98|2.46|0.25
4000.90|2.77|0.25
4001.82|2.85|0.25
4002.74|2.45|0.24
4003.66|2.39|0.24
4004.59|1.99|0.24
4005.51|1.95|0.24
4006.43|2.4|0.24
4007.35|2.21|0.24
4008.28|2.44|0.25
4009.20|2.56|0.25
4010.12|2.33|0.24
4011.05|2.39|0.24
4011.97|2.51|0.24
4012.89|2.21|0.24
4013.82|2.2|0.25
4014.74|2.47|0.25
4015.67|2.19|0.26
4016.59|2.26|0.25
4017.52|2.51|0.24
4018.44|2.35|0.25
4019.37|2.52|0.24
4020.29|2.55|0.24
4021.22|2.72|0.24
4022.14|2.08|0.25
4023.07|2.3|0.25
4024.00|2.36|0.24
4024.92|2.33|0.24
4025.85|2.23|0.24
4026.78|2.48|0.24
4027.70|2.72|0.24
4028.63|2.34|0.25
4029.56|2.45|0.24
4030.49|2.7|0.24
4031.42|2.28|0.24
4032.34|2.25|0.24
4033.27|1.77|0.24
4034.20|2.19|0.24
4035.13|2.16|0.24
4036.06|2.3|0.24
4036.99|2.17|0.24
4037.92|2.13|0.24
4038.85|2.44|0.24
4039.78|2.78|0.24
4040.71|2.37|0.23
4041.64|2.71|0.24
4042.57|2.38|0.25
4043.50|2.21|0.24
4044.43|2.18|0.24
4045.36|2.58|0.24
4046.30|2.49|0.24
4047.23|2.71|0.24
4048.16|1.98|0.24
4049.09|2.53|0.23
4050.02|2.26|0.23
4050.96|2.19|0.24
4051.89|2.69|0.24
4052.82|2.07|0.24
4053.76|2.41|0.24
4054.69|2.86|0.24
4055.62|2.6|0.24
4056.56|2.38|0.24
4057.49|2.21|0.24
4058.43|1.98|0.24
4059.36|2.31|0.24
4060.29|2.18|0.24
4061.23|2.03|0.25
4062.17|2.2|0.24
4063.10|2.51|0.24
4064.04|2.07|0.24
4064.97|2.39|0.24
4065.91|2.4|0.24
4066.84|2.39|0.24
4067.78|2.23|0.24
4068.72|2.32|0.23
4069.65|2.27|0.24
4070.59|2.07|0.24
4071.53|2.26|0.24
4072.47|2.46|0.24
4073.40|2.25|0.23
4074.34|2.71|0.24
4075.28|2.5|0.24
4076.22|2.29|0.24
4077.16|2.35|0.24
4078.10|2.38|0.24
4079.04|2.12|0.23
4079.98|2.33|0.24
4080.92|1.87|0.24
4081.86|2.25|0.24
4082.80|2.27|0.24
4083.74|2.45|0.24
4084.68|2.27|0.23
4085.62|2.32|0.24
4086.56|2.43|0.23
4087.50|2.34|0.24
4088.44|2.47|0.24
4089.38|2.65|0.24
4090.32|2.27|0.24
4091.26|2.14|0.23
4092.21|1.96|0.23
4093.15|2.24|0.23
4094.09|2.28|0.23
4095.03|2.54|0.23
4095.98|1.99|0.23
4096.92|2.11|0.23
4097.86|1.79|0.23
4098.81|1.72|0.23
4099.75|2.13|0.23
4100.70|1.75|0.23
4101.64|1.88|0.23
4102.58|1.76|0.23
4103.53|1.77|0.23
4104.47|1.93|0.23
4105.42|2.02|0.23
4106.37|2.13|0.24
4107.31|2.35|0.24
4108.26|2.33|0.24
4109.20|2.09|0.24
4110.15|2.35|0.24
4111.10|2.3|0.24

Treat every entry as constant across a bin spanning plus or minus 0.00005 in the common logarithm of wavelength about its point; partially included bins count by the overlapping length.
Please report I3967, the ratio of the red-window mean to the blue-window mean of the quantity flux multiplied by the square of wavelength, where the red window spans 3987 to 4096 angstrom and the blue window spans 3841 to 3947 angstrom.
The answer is 1.6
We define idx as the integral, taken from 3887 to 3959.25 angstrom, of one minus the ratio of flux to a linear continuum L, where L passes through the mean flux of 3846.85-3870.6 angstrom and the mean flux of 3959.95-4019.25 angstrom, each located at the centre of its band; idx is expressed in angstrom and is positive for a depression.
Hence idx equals 7.1 angstrom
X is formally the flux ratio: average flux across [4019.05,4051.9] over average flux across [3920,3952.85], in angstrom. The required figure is 1.59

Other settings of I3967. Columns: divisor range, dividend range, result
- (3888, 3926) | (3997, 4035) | 1.49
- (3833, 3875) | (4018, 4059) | 1.74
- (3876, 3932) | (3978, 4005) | 1.44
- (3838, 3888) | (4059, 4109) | 1.63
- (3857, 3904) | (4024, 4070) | 1.60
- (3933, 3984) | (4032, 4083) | 1.59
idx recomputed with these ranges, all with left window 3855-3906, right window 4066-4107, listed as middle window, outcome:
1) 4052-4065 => -1.2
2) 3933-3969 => 4.8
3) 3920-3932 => 1.7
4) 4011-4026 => -2.8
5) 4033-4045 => -1.4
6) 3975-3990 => -0.6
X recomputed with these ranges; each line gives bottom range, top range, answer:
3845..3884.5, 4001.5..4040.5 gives 1.46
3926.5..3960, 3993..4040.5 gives 1.50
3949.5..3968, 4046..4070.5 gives 1.41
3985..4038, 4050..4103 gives 0.98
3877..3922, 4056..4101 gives 1.39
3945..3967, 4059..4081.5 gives 1.32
